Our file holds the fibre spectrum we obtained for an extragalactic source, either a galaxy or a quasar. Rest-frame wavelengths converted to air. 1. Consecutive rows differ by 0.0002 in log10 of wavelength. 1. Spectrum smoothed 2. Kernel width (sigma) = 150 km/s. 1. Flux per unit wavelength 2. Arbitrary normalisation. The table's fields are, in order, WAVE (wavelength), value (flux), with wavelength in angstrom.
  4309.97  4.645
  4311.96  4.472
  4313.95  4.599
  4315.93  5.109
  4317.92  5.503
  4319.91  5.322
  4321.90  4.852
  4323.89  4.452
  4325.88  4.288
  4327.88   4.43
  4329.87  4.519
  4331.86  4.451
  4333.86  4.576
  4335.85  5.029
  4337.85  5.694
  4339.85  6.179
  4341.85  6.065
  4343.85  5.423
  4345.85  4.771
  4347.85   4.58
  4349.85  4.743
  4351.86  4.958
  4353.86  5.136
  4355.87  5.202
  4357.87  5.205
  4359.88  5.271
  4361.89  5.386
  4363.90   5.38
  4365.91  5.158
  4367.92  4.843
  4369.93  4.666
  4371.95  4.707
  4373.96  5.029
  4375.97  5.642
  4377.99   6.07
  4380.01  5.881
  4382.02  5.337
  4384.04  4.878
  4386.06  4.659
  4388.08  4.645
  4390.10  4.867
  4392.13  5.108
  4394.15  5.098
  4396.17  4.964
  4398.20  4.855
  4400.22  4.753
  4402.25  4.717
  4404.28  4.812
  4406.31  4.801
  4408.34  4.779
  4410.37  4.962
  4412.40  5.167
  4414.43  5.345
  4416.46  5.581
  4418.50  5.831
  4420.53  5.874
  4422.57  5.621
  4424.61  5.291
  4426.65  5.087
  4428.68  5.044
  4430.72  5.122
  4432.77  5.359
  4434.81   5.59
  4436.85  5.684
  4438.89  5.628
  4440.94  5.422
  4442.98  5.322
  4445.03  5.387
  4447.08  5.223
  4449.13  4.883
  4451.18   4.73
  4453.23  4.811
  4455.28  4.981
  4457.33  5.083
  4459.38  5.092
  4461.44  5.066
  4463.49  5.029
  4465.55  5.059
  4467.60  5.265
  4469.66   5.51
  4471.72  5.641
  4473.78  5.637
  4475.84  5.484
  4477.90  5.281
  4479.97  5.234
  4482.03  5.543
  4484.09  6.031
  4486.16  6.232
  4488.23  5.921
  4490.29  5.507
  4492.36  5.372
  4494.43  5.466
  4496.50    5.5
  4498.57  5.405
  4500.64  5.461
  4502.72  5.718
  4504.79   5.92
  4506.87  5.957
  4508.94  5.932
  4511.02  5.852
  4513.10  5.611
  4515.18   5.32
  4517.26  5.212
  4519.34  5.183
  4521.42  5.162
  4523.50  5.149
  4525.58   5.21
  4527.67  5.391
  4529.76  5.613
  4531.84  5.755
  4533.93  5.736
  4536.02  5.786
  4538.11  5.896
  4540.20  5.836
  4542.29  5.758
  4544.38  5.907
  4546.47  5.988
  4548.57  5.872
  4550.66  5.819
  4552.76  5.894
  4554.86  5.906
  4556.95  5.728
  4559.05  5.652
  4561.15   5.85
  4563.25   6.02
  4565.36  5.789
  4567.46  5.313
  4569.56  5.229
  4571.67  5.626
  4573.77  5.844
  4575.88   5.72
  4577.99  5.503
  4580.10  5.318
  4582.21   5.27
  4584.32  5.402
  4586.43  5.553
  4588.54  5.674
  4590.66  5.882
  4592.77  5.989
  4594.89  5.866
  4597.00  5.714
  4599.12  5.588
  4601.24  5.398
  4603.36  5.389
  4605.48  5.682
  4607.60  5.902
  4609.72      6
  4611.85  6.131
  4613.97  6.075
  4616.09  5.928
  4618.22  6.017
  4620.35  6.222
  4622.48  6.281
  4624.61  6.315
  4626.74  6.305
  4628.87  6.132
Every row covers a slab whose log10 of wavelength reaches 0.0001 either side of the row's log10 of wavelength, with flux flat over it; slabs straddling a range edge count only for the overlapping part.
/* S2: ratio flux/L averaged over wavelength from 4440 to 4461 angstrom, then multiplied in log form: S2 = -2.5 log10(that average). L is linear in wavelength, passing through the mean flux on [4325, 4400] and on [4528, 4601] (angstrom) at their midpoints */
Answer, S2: 0.05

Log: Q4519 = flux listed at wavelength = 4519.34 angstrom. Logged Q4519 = 5.183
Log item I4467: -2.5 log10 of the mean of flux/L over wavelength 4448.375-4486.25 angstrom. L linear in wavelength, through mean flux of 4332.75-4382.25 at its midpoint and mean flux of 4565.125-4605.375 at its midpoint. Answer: 0.03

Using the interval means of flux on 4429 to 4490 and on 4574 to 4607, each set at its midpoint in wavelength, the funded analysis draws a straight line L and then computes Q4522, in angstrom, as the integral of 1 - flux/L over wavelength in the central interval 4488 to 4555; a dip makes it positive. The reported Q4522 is -1.9 angstrom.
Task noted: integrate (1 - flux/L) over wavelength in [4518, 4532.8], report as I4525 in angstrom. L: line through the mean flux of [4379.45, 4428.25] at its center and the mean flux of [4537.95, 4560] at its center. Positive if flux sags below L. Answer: 1.0 angstrom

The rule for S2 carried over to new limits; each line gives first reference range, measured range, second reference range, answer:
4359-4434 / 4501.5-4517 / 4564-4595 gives -0.06 mag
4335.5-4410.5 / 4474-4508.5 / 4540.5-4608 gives -0.04 mag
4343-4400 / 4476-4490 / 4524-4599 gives -0.05 mag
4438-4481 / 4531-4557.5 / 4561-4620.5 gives -0.06 mag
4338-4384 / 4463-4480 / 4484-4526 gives 0.03 mag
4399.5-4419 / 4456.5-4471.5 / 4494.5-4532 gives 0.02 mag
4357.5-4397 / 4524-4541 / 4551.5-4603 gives -0.02 mag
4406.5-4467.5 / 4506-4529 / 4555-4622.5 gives 0.01 mag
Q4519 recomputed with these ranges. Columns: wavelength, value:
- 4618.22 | 6.017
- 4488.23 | 5.921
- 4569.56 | 5.229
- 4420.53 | 5.874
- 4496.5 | 5.5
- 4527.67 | 5.391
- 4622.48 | 6.281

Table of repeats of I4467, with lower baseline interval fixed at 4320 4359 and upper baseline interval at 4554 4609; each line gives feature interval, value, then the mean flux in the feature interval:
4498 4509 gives -0.057 mag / 5.73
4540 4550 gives -0.062 mag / 5.88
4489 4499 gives -0.012 mag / 5.47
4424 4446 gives -0.023 mag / 5.36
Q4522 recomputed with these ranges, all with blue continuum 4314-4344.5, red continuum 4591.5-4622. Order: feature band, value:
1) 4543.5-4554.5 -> -0.4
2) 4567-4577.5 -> 0.4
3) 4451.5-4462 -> 0.8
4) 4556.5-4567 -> -0.1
